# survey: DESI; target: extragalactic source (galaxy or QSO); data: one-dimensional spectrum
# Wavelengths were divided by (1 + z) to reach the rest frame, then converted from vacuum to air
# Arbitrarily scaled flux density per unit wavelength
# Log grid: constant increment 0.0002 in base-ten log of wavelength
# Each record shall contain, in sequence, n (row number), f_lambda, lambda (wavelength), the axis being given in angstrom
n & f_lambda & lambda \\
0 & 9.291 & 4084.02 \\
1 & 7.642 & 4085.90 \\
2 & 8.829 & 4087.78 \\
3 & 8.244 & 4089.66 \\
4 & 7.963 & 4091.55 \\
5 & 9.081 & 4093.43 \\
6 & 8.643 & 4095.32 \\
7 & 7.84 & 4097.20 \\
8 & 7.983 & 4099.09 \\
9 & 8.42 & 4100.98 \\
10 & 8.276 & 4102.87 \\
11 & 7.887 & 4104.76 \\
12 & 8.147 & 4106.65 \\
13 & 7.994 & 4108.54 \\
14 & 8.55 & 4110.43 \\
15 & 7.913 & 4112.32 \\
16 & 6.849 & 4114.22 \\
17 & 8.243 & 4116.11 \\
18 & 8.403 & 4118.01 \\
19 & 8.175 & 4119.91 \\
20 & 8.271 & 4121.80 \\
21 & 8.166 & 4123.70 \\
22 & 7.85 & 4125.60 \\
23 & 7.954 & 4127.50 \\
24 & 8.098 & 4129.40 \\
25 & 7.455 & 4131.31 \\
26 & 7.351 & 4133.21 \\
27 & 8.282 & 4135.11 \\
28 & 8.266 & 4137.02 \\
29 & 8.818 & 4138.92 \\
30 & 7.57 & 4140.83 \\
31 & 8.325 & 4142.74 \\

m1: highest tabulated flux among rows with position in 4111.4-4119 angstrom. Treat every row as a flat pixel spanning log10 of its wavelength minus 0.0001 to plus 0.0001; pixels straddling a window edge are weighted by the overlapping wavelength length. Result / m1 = 8.403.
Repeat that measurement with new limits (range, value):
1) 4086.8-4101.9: 9.081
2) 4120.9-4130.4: 8.271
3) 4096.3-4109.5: 8.42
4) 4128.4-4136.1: 8.282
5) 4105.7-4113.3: 8.55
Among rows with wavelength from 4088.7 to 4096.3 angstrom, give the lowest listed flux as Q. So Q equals 7.963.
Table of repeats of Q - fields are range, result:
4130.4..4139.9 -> 7.351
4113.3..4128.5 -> 6.849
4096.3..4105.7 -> 7.84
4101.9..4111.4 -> 7.887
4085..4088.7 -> 7.642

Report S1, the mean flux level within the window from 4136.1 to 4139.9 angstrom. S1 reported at 8.54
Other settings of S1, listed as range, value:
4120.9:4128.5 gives 8.06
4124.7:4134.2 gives 7.74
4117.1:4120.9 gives 8.3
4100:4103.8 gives 8.34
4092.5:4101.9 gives 8.39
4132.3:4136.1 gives 7.82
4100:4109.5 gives 8.15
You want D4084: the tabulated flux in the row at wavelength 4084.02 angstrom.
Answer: 9.291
